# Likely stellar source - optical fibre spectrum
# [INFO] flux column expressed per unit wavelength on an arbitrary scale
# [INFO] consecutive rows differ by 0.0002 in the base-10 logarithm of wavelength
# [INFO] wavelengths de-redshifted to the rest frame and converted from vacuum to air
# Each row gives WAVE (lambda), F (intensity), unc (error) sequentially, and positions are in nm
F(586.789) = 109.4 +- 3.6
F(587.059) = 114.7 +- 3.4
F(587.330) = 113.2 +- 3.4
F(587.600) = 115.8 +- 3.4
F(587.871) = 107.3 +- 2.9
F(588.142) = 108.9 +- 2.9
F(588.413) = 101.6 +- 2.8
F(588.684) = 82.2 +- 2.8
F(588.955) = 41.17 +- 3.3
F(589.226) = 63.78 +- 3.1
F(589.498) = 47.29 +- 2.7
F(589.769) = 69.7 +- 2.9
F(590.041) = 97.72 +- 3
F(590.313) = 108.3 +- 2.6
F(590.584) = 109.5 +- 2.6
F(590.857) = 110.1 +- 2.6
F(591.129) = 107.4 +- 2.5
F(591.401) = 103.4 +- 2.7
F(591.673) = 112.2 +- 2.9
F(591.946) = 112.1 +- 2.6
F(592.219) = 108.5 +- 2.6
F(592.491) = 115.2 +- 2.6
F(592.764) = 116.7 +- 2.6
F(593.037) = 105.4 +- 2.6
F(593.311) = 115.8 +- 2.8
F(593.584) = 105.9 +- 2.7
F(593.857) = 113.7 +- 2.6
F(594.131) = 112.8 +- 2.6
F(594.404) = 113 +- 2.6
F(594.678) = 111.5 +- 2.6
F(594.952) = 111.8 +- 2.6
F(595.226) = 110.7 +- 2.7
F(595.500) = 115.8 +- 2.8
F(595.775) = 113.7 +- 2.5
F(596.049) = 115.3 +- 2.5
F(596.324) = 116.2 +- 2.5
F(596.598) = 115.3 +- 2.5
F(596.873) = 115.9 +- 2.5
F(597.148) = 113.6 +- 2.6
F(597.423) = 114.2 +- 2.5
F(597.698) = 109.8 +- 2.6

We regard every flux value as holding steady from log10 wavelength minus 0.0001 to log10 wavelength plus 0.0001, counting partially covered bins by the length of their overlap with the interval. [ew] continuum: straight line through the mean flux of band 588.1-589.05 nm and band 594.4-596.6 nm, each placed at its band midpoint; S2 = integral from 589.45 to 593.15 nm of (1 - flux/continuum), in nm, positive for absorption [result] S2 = -0.30 nm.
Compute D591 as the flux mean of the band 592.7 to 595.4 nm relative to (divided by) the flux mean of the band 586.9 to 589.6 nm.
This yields 1.24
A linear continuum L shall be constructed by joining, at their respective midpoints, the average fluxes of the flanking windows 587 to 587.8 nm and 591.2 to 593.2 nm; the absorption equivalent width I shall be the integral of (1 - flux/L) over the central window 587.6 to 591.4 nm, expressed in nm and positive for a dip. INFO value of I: 0.75 nm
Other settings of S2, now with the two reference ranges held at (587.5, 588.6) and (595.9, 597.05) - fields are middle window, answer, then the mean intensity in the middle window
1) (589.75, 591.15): 0.089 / 102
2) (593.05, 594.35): 0.015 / 111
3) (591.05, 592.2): 0.018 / 109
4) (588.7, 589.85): 0.538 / 57.6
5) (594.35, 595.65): 0.018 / 112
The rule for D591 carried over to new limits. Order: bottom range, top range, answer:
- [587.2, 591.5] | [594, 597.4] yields 1.23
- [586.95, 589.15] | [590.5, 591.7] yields 1.12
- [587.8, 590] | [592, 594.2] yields 1.44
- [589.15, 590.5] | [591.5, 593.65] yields 1.41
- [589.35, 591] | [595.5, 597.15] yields 1.28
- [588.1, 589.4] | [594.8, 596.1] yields 1.48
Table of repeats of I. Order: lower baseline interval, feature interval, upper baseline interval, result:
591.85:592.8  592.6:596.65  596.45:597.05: 0.05 nm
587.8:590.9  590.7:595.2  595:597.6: -0.46 nm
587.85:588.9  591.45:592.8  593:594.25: -0.07 nm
